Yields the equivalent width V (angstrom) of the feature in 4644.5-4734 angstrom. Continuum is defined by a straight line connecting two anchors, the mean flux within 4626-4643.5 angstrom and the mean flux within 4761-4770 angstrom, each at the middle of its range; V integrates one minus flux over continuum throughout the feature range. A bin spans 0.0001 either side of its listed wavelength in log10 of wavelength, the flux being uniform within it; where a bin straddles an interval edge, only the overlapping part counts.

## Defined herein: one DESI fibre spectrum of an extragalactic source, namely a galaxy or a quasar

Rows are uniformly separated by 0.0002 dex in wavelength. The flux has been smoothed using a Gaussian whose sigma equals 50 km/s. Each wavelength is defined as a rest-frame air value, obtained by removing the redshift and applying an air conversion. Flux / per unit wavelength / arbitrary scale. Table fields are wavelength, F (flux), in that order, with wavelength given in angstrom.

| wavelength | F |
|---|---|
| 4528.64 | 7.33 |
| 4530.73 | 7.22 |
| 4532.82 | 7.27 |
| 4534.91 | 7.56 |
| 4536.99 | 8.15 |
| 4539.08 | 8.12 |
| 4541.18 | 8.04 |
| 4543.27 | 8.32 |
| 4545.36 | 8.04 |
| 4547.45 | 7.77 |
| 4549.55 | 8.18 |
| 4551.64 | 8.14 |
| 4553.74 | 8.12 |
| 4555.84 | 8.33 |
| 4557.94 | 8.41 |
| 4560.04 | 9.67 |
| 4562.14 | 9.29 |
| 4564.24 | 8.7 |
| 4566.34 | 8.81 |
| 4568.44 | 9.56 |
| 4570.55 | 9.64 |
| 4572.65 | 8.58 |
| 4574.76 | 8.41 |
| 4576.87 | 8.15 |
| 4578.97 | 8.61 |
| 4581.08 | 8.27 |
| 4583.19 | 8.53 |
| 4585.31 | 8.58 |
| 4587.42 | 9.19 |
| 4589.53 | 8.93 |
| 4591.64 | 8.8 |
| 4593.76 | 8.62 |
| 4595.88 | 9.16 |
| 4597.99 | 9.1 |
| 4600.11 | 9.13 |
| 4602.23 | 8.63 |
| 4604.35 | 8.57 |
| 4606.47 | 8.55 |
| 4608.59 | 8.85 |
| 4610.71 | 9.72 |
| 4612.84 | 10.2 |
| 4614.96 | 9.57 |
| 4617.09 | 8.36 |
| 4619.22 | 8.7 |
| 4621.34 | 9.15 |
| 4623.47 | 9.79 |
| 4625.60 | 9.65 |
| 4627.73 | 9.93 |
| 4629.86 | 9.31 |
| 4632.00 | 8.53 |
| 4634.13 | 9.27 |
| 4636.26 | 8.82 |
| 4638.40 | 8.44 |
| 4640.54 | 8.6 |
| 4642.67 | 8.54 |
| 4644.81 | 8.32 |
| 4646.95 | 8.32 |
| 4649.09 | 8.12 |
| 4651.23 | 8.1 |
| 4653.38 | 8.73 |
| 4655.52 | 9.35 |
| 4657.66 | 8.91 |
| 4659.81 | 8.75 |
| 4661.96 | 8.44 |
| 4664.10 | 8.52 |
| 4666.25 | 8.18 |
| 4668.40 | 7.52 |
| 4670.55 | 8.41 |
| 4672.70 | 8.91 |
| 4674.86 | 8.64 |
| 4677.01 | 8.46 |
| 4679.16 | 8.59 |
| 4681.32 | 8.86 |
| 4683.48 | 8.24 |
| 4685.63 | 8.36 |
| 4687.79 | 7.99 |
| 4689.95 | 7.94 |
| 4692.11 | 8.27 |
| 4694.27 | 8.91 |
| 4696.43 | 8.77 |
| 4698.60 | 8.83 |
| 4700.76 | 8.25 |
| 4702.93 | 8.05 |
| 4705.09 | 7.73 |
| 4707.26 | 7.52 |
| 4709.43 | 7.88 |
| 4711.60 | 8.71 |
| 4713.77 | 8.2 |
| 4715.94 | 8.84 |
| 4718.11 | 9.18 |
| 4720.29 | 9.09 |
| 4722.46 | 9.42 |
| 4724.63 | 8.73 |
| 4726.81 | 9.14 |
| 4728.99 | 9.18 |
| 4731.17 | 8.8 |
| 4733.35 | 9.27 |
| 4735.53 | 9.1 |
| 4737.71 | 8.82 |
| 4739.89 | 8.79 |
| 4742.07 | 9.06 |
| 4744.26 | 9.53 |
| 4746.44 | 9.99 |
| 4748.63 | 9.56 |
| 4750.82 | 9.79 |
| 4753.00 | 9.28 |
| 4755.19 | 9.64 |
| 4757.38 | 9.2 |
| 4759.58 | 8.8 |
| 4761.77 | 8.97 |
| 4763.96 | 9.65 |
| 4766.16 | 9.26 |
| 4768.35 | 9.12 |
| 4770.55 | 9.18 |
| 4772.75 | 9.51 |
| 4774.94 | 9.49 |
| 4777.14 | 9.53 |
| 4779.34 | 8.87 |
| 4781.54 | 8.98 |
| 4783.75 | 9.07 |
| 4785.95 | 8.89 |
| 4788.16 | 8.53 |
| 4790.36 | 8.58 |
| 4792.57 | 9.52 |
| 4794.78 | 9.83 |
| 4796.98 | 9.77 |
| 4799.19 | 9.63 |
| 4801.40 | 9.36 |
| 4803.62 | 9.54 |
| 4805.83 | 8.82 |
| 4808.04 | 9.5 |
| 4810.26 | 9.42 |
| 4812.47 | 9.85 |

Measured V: 5.4 angstrom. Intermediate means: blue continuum 8.96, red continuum 9.26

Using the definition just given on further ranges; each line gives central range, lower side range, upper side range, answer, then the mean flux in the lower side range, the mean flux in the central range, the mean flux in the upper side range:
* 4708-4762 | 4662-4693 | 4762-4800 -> -1.32 angstrom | 8.35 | 9.07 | 9.25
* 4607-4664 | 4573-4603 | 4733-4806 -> -0.44 angstrom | 8.72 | 8.93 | 9.27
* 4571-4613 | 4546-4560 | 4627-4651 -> -1.72 angstrom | 8.26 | 8.81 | 8.71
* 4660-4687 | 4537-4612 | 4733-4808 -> 1.62 angstrom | 8.67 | 8.43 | 9.27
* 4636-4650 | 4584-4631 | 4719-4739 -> 1.02 angstrom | 9.11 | 8.43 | 9.06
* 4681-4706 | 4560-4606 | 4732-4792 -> 2.00 angstrom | 8.84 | 8.34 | 9.2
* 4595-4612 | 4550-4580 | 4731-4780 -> -0.25 angstrom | 8.74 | 8.98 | 9.28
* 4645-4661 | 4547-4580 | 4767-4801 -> 0.55 angstrom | 8.66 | 8.59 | 9.24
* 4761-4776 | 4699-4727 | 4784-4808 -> -0.52 angstrom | 8.51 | 9.32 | 9.25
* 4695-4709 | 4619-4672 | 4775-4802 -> 1.15 angstrom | 8.74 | 8.19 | 9.22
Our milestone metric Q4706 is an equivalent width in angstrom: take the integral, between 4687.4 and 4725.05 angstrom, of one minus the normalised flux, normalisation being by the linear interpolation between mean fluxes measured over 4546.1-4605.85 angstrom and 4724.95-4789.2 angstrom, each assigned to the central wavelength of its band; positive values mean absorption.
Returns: 2.48 angstrom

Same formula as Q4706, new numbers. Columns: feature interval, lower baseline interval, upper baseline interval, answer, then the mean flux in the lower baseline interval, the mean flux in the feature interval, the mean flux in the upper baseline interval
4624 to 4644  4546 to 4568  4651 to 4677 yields -1.1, 8.56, 9.02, 8.55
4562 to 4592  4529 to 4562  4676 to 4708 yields -2.3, 8.11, 8.79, 8.33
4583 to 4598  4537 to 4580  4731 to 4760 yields -0.4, 8.54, 8.87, 9.28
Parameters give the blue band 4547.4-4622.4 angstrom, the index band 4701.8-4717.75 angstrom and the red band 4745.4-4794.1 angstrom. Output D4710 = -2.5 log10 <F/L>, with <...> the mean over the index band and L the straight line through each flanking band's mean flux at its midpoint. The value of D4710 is 0.12 mag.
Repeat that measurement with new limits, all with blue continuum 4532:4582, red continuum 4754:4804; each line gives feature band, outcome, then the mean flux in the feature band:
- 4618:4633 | -0.07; 9.29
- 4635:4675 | 0.04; 8.51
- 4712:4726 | 0.01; 8.91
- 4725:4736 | 0.00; 9.07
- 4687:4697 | 0.07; 8.37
